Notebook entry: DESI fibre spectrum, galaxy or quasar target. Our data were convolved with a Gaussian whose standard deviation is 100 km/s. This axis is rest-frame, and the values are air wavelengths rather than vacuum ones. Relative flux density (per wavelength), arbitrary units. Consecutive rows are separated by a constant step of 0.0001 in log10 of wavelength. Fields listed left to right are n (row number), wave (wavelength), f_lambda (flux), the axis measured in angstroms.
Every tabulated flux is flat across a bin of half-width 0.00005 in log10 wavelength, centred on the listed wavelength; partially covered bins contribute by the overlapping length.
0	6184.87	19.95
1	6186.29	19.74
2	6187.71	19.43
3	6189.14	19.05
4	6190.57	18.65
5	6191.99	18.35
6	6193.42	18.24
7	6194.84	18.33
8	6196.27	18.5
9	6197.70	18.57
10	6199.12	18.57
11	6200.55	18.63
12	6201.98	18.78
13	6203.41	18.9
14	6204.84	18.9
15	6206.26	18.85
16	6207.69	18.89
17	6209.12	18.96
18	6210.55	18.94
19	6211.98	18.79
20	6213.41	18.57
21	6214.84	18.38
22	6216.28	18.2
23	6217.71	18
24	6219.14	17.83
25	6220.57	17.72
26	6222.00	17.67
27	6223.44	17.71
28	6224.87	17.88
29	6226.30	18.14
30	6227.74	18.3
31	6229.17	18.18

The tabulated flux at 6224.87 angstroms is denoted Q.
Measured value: 17.88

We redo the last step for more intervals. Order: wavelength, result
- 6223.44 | 17.71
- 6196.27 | 18.5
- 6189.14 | 19.05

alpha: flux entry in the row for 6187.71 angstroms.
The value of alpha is 19.43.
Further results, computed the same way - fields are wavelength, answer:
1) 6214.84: 18.38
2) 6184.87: 19.95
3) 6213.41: 18.57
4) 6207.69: 18.89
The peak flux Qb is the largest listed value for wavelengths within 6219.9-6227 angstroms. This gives 18.14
